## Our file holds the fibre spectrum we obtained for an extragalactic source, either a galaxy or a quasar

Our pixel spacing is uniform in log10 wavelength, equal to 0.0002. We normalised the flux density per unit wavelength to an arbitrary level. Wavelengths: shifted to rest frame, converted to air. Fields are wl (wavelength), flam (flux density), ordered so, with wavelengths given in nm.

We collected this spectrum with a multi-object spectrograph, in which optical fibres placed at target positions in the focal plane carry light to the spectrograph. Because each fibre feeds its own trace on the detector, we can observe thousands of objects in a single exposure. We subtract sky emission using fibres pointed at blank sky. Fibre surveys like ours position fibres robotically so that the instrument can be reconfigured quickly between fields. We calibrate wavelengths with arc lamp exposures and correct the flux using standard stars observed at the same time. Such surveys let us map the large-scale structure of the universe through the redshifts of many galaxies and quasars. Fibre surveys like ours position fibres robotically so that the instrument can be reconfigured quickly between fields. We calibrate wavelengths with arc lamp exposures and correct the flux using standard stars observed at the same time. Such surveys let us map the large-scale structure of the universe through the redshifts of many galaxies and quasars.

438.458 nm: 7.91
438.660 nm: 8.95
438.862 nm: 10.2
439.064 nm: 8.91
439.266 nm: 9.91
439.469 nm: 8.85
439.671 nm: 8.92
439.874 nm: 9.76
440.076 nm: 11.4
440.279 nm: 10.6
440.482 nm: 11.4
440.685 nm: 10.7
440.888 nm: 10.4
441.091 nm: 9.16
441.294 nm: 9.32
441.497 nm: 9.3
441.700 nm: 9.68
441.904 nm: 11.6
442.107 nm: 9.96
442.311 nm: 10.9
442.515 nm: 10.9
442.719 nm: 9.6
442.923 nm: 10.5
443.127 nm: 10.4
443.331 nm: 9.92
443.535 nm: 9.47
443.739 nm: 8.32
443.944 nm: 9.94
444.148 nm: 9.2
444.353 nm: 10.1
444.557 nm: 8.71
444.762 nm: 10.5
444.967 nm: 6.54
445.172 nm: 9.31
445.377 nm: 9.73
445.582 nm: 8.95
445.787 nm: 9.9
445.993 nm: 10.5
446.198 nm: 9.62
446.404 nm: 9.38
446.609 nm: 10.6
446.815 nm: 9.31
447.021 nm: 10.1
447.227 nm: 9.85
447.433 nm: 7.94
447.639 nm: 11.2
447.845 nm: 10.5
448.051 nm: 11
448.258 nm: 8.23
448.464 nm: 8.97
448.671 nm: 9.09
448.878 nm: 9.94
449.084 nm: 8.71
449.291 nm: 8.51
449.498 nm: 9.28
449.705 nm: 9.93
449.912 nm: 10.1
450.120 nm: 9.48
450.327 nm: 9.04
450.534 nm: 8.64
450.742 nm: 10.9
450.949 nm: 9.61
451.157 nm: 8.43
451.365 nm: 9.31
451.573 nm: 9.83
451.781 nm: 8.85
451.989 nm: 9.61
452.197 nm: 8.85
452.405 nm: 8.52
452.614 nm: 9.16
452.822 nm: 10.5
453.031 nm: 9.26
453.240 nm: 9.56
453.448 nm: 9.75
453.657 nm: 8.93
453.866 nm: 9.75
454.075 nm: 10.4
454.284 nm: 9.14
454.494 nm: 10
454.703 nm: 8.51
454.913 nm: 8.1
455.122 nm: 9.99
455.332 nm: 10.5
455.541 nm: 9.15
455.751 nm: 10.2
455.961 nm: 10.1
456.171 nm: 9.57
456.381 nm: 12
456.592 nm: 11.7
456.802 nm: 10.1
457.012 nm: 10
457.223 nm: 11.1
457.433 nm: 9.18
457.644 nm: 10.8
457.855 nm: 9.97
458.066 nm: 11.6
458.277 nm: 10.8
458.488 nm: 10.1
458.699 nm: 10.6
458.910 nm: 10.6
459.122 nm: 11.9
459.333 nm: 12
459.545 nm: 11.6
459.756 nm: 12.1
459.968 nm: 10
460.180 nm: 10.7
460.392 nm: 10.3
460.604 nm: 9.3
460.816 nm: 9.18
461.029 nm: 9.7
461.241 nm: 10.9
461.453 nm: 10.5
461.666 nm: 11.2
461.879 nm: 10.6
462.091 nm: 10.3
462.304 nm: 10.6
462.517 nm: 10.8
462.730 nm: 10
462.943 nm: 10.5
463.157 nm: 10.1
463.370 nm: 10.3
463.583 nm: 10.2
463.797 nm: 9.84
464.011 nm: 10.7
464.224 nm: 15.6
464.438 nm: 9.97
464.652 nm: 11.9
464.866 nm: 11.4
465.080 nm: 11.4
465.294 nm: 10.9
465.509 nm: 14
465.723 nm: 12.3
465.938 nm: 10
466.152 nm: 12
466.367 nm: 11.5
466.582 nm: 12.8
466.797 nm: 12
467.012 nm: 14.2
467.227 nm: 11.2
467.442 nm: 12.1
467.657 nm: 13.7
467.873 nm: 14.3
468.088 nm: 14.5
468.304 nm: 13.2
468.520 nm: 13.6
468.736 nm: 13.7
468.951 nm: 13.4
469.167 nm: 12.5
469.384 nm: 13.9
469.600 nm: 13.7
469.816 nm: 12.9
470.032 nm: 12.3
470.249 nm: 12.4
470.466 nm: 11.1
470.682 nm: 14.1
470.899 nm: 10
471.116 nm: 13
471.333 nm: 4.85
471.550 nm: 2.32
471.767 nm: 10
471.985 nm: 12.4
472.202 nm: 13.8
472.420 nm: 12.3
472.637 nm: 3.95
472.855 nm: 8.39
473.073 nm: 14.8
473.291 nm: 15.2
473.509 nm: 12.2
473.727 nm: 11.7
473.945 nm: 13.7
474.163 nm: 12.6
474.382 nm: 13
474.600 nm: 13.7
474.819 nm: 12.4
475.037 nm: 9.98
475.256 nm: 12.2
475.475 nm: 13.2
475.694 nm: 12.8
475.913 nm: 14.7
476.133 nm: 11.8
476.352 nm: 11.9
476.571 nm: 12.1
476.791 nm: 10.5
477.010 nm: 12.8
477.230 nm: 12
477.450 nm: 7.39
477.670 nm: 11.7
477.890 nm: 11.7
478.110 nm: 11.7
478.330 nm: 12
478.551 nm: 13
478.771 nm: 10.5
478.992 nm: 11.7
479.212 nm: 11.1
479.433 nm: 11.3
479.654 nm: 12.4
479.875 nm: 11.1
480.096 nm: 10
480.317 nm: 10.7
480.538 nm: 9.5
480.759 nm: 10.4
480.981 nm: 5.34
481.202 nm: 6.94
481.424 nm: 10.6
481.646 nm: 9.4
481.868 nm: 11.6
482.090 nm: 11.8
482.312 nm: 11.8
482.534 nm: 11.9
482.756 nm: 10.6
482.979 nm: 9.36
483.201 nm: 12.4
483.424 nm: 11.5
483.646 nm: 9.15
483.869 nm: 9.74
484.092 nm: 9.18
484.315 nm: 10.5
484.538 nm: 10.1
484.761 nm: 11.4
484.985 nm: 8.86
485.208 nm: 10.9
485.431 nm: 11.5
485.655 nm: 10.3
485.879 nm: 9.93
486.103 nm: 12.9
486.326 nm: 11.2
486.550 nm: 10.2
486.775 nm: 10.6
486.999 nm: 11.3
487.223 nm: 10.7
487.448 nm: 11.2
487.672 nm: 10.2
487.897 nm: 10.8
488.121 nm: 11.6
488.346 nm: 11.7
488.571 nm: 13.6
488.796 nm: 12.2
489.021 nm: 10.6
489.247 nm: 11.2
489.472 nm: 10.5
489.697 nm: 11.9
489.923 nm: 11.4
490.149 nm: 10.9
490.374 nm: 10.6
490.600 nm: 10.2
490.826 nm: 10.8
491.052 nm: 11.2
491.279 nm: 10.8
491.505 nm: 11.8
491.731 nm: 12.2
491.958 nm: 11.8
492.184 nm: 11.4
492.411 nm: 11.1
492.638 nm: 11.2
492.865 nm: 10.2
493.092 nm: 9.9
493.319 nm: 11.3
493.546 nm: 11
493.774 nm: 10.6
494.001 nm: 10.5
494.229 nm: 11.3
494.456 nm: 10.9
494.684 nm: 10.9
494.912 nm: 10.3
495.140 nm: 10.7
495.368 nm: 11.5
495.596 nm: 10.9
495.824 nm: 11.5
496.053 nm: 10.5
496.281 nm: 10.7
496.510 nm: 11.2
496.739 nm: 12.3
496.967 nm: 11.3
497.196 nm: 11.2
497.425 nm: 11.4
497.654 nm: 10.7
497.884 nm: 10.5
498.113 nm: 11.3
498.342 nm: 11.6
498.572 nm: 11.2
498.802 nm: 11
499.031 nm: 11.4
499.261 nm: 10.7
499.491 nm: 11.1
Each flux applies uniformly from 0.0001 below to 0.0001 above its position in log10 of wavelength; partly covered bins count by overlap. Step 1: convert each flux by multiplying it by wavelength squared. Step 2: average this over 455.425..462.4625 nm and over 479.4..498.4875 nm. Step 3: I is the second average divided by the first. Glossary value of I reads 1.2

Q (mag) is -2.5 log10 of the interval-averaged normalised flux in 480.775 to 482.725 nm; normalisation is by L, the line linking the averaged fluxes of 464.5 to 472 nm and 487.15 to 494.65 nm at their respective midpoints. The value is 0.15 mag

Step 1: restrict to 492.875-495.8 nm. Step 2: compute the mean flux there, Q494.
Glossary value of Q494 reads 10.8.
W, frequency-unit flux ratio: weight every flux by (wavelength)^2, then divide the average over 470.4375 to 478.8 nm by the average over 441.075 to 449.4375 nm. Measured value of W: 1.4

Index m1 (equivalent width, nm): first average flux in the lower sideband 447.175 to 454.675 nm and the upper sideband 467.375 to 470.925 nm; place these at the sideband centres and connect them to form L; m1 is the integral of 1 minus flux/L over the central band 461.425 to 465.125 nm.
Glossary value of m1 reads 0.32 nm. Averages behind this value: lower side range 9.45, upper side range 13.1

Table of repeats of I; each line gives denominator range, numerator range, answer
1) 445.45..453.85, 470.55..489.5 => 1.33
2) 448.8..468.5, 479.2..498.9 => 1.17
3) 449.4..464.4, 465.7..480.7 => 1.25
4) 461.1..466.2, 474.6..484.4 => 1.07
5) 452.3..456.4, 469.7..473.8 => 1.23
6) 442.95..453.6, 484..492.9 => 1.38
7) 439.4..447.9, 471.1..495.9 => 1.33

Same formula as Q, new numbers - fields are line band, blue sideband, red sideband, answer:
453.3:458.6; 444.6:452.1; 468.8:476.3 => 0.02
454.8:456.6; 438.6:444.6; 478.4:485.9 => 0.01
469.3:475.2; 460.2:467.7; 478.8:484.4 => -0.07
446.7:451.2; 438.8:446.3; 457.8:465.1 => 0.07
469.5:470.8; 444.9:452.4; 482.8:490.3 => -0.23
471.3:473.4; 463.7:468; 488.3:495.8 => 0.19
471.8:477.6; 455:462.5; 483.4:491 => -0.12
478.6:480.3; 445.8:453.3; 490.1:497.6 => -0.07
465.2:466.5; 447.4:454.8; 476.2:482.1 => -0.17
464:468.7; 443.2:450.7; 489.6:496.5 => -0.23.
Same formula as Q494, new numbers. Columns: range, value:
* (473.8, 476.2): 12.7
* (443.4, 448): 9.55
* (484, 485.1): 10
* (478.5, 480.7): 11.1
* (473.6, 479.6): 12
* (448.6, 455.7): 9.4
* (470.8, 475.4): 11.1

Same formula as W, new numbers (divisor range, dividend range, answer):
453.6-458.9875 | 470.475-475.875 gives 1.21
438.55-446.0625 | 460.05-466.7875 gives 1.23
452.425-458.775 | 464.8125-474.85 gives 1.28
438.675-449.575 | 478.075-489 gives 1.31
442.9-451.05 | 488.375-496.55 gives 1.41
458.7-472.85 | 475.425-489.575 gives 1.04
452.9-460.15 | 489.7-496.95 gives 1.25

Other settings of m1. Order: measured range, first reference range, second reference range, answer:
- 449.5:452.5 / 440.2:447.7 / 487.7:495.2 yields 0.19 nm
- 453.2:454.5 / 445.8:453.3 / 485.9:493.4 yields 0.01 nm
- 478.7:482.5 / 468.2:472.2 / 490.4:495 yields 0.32 nm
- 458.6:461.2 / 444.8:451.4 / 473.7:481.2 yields -0.10 nm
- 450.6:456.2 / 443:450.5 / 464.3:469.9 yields 0.54 nm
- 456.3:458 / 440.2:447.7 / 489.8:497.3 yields -0.08 nm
